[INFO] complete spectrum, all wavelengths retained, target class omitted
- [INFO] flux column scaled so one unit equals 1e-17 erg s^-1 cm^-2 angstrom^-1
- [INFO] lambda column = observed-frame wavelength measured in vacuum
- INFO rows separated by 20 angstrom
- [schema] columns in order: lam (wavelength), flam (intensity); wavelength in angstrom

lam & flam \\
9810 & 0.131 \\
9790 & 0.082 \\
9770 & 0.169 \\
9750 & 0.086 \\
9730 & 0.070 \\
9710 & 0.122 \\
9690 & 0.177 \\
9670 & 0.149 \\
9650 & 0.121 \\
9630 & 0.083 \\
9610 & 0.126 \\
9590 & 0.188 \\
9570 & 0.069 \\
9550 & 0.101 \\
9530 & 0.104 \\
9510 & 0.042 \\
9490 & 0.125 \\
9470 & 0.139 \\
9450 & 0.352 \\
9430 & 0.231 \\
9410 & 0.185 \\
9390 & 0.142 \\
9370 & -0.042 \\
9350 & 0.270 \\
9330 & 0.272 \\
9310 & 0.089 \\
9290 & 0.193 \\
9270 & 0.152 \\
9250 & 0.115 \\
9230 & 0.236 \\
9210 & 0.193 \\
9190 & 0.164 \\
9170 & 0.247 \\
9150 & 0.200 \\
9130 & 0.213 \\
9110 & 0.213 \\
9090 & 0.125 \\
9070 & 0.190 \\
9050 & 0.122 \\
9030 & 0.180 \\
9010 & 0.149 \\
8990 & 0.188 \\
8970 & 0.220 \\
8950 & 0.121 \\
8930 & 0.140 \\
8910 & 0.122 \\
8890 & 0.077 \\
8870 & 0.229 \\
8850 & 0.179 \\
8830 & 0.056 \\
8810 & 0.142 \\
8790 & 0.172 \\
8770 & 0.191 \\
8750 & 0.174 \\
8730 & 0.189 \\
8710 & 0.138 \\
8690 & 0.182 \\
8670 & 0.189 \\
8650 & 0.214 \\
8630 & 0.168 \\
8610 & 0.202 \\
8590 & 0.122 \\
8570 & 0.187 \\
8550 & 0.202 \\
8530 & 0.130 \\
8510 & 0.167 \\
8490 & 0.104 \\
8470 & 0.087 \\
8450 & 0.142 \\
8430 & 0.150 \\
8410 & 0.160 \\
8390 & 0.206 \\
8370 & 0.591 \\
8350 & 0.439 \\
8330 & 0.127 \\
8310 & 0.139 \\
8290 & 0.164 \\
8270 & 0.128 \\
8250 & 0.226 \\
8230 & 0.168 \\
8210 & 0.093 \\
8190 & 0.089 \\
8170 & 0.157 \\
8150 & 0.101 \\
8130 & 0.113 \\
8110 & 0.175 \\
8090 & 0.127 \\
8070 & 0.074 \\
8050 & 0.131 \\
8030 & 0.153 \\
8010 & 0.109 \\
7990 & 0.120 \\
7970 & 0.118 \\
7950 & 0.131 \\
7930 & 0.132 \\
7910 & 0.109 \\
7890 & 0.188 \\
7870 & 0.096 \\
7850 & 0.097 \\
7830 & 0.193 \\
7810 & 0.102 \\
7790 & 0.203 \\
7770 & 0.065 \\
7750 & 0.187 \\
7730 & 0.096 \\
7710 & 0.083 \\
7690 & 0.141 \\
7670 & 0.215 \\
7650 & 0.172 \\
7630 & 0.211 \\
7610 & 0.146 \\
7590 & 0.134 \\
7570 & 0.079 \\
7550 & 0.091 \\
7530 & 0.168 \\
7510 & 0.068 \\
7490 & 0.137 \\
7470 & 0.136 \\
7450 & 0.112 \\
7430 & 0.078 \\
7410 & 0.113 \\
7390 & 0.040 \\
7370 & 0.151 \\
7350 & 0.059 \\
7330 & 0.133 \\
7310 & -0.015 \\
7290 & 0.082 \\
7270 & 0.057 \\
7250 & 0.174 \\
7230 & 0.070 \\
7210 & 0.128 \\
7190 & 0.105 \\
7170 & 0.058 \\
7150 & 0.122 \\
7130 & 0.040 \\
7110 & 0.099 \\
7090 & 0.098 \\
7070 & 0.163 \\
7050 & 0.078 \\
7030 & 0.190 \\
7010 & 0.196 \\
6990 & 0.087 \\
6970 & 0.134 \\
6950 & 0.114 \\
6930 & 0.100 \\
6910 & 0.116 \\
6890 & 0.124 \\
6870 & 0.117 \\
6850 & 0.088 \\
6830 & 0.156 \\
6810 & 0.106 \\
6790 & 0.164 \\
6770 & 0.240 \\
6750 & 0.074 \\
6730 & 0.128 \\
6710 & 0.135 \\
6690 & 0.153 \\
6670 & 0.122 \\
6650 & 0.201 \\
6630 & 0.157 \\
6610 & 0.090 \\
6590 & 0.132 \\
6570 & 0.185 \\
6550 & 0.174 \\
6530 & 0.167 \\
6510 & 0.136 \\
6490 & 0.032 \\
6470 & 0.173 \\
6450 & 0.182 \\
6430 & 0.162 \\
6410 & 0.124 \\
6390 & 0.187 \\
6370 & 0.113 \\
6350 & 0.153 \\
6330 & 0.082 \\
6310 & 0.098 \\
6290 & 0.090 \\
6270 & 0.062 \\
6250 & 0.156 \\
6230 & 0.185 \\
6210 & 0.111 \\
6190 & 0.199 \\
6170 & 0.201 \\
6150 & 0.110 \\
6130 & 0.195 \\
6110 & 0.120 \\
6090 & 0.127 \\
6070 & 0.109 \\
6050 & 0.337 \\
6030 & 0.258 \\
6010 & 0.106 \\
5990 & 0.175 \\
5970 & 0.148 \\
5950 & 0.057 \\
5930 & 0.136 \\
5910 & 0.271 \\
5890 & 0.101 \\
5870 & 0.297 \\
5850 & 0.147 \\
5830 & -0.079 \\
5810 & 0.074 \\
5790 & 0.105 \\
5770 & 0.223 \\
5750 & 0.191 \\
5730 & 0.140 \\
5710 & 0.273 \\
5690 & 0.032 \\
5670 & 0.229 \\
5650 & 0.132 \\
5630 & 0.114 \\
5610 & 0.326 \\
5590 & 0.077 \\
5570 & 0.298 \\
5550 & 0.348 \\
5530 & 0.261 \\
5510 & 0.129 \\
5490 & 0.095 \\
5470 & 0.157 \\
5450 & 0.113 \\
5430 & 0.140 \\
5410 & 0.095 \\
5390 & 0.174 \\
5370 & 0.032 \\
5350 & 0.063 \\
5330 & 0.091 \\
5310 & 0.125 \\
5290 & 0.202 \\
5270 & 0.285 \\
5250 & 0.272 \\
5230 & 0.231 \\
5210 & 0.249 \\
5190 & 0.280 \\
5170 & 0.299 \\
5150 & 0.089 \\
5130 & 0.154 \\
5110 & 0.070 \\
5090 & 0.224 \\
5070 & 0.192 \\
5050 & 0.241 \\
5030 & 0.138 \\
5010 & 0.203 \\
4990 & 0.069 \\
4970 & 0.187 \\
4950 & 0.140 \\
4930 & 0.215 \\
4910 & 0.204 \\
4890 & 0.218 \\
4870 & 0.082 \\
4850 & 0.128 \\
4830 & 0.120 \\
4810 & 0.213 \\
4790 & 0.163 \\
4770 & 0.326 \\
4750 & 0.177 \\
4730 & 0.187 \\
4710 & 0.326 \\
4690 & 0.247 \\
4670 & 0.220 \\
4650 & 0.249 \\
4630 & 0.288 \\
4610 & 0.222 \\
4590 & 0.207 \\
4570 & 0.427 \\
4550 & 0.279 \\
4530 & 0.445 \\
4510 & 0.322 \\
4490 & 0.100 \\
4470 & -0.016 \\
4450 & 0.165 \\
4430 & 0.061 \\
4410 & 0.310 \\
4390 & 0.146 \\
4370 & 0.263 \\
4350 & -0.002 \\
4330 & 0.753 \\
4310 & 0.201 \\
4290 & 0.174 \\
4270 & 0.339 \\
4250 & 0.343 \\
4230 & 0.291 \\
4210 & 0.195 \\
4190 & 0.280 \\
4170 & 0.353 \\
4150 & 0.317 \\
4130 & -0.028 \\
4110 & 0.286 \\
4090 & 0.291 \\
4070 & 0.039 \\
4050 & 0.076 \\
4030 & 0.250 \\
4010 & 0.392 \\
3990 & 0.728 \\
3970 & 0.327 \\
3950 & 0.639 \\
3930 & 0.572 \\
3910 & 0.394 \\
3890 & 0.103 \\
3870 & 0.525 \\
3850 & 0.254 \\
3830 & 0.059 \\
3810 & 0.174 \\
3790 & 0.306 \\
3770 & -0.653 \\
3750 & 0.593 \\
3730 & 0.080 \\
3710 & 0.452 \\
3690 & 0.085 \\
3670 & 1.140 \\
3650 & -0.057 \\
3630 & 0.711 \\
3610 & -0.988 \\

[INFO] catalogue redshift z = 1.24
